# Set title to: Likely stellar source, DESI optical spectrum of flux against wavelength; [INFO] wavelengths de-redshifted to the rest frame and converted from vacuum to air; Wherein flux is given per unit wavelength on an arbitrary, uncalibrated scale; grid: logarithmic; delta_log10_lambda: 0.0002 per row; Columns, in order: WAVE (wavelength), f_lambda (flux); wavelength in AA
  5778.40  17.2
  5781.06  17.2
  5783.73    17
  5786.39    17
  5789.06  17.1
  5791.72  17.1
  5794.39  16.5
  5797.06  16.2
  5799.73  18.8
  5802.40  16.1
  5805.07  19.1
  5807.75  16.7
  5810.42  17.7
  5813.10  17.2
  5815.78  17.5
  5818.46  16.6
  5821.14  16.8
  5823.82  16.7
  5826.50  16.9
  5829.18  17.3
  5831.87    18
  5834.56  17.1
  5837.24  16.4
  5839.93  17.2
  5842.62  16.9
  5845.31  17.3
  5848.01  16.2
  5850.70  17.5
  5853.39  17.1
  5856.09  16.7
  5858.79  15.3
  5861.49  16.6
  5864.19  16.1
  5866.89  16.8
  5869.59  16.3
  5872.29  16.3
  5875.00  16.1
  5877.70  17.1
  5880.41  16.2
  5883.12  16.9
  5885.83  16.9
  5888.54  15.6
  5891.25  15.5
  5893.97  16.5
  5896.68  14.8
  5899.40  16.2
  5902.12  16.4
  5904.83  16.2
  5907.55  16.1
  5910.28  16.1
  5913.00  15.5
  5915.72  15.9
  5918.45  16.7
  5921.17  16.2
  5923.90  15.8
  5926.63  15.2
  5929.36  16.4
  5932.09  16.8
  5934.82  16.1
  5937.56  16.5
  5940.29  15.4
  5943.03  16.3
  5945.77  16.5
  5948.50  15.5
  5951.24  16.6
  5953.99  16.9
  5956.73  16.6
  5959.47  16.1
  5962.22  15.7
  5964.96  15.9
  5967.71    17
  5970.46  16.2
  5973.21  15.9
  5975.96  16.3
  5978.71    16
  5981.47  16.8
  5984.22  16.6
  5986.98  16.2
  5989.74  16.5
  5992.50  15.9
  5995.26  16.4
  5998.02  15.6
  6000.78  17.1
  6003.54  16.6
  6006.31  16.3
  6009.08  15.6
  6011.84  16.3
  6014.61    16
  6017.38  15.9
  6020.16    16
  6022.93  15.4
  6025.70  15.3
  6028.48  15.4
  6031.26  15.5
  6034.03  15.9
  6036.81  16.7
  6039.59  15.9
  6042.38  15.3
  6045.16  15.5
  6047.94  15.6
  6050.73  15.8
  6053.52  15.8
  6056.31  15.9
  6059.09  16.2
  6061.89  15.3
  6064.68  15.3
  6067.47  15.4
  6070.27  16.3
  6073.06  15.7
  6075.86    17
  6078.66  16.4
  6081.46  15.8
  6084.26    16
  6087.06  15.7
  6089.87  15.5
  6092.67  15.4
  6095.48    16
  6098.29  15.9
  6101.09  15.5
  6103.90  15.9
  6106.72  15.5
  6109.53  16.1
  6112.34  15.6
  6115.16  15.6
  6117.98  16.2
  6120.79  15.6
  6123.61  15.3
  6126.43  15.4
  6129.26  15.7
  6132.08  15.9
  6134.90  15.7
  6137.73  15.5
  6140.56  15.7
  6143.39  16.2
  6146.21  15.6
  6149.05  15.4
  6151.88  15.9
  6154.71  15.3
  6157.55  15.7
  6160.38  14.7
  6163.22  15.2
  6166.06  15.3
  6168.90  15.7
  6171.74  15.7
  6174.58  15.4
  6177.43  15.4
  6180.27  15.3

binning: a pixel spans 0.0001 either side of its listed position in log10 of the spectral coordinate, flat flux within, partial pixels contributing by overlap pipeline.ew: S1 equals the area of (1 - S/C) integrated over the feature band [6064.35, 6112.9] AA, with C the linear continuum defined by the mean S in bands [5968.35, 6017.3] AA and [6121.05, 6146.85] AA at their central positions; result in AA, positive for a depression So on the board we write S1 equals 0.0 AA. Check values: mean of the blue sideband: 16.3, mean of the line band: 15.9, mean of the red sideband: 15.7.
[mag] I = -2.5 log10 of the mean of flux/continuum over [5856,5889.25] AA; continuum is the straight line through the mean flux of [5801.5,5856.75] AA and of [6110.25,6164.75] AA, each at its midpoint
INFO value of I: 0.03 mag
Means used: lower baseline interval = 17.1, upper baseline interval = 15.6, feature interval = 16.4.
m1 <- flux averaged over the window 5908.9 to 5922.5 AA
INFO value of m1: 16.1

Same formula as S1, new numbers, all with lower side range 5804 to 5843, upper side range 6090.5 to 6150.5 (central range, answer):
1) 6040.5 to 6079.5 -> 0.5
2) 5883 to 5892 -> 0.4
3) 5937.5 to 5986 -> 0.7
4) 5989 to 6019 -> 0.2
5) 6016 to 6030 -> 0.5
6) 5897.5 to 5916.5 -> 0.9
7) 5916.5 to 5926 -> 0.3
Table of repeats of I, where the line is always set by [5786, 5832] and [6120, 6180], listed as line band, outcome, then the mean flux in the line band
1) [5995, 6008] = -0.01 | 16.4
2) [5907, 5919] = 0.04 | 16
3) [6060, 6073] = 0.02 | 15.6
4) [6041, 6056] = 0.03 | 15.6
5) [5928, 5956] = 0.01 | 16.3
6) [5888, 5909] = 0.05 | 15.9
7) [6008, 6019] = 0.02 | 16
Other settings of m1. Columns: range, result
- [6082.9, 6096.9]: 15.7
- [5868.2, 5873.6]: 16.3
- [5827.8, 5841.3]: 17.2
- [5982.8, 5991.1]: 16.4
